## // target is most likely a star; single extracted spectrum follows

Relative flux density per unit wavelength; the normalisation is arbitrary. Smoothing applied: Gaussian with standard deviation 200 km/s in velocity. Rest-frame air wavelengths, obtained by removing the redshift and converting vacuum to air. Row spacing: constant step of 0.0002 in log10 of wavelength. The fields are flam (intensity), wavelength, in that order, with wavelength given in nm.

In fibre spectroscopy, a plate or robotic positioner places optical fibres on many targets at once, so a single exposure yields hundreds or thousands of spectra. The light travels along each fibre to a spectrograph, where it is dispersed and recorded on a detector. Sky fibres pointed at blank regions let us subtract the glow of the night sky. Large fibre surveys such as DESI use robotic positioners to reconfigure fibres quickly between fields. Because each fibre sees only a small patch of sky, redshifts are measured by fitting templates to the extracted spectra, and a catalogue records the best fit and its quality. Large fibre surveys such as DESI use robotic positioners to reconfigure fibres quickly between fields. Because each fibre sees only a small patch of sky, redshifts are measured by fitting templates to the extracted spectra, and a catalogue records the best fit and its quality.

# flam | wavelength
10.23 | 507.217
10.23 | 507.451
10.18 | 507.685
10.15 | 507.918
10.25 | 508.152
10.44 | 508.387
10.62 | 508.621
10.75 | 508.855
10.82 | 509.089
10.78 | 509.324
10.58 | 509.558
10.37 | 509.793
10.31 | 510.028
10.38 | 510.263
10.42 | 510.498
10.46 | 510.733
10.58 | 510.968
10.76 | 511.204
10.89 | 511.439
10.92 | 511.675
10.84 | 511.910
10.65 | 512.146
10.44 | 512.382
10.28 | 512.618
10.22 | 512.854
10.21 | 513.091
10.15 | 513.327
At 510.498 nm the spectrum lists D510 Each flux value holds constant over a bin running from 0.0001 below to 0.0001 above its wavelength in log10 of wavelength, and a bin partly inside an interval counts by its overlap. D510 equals 10.42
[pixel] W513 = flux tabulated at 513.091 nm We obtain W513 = 10.21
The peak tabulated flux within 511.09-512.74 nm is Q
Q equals 10.92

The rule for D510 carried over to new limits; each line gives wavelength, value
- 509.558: 10.58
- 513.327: 10.15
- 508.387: 10.44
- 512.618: 10.28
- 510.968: 10.58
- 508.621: 10.62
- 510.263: 10.38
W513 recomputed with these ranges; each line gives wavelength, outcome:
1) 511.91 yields 10.84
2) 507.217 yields 10.23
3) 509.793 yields 10.37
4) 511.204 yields 10.76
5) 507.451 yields 10.23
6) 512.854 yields 10.22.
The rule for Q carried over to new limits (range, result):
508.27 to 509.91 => 10.82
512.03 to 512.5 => 10.65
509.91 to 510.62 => 10.42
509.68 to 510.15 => 10.37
